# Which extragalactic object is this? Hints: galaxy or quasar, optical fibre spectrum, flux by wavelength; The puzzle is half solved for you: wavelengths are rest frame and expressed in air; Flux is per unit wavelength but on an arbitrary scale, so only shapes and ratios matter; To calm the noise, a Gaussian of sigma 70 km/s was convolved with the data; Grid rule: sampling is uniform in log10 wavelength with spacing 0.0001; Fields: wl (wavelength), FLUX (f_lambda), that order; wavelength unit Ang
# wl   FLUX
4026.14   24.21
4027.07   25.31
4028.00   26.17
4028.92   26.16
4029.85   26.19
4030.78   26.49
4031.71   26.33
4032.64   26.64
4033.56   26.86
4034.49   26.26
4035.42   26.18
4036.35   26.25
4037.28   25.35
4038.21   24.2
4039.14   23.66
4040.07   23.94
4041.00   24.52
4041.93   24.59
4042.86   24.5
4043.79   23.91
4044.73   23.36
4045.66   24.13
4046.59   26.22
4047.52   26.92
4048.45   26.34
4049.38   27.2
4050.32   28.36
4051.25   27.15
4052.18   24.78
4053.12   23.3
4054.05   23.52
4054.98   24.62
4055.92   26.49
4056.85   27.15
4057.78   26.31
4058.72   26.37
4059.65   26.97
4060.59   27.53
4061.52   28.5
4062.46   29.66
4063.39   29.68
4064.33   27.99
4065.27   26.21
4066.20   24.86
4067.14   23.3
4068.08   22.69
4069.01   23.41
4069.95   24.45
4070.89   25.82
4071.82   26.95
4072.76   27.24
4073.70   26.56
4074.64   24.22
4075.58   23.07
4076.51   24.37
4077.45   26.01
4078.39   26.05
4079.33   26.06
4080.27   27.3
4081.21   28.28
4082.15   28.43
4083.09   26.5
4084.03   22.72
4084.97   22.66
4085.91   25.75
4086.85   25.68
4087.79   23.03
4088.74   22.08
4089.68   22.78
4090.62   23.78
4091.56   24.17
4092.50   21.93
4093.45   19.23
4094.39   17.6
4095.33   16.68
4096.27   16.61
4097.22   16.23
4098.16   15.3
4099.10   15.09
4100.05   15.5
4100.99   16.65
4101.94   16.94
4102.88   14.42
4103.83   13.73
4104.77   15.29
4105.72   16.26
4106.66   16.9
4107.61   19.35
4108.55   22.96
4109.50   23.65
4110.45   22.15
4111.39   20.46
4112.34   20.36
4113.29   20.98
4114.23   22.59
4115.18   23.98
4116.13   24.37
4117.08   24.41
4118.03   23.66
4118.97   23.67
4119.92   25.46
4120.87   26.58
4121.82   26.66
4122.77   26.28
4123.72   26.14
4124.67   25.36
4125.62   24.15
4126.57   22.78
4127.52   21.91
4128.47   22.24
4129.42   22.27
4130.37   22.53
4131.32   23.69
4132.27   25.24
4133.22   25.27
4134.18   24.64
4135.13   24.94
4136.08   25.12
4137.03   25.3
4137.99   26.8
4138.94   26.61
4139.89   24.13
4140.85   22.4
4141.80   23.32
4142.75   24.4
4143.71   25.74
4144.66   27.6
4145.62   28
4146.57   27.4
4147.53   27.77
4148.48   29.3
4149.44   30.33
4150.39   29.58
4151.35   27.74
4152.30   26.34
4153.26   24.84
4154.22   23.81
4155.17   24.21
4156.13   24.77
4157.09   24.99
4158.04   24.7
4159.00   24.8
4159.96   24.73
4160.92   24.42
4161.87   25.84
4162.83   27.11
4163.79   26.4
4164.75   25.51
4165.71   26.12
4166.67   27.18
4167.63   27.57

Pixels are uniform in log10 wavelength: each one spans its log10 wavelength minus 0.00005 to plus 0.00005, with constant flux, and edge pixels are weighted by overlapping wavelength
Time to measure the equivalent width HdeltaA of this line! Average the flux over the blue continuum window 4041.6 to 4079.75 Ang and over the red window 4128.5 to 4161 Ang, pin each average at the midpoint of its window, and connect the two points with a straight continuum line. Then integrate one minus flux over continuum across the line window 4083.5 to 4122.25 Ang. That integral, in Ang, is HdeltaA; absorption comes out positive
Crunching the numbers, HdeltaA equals 7.5 Ang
